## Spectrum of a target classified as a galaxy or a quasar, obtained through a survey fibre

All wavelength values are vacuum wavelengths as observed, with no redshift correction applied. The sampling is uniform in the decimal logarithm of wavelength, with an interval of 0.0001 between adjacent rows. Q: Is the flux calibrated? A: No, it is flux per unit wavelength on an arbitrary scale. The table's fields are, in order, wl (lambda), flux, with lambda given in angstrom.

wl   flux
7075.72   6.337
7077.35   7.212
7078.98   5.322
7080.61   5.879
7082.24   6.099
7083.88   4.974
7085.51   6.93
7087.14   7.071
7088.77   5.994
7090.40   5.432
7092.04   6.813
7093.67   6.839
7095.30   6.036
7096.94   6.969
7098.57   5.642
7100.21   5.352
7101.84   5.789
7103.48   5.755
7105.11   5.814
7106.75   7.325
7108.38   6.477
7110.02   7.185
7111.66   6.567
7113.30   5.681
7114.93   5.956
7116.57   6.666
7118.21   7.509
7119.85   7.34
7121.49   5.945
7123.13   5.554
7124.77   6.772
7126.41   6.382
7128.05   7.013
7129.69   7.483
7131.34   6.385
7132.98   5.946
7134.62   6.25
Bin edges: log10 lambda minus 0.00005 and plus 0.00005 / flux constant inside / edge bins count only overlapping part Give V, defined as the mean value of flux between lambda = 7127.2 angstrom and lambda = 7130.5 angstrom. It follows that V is 7.24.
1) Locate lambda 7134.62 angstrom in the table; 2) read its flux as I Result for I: 6.25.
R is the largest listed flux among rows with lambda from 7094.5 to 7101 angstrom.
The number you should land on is 6.969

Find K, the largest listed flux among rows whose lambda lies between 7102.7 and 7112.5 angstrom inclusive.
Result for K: 7.325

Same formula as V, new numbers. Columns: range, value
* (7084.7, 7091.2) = 6.36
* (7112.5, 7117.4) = 6.11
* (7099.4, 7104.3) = 5.64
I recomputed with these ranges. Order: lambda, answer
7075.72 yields 6.337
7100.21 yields 5.352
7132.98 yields 5.946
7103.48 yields 5.755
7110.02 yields 7.185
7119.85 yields 7.34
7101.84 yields 5.789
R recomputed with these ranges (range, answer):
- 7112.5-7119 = 7.509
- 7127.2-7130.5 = 7.483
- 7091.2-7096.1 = 6.839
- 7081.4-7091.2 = 7.071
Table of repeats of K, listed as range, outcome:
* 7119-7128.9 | 7.34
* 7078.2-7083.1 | 6.099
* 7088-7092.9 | 6.813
